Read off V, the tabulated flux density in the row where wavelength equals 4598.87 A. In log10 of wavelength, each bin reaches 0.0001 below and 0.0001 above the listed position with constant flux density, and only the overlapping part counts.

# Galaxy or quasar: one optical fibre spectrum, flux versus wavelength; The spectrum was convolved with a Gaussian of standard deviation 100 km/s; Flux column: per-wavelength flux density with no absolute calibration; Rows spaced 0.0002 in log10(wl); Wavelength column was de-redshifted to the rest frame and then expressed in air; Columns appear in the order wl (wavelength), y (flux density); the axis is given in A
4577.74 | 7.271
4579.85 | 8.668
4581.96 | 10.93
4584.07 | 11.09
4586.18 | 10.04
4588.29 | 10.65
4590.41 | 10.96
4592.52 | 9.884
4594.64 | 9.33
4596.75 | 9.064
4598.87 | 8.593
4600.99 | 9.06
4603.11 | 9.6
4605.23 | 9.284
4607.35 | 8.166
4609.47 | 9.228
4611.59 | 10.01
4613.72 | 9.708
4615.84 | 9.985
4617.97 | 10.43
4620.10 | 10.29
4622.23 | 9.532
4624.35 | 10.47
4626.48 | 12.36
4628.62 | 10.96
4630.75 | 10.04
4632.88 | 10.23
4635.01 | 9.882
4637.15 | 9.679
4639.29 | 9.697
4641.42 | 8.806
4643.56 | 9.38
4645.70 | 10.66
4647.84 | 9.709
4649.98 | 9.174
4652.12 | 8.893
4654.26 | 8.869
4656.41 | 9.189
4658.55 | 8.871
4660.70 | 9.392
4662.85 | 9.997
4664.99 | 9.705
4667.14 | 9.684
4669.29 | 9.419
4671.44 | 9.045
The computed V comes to 8.593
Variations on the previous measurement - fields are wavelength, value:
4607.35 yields 8.166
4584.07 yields 11.09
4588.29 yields 10.65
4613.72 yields 9.708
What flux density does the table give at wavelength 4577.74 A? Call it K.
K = 7.271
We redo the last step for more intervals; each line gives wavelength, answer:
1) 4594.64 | 9.33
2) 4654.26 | 8.869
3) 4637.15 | 9.679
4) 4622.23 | 9.532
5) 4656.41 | 9.189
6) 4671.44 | 9.045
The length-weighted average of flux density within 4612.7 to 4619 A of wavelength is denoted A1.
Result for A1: 10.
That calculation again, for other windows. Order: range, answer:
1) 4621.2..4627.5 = 10.8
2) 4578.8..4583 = 9.8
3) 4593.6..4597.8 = 9.21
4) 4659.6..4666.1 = 9.69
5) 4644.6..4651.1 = 9.84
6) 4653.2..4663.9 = 9.26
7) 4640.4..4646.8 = 9.62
